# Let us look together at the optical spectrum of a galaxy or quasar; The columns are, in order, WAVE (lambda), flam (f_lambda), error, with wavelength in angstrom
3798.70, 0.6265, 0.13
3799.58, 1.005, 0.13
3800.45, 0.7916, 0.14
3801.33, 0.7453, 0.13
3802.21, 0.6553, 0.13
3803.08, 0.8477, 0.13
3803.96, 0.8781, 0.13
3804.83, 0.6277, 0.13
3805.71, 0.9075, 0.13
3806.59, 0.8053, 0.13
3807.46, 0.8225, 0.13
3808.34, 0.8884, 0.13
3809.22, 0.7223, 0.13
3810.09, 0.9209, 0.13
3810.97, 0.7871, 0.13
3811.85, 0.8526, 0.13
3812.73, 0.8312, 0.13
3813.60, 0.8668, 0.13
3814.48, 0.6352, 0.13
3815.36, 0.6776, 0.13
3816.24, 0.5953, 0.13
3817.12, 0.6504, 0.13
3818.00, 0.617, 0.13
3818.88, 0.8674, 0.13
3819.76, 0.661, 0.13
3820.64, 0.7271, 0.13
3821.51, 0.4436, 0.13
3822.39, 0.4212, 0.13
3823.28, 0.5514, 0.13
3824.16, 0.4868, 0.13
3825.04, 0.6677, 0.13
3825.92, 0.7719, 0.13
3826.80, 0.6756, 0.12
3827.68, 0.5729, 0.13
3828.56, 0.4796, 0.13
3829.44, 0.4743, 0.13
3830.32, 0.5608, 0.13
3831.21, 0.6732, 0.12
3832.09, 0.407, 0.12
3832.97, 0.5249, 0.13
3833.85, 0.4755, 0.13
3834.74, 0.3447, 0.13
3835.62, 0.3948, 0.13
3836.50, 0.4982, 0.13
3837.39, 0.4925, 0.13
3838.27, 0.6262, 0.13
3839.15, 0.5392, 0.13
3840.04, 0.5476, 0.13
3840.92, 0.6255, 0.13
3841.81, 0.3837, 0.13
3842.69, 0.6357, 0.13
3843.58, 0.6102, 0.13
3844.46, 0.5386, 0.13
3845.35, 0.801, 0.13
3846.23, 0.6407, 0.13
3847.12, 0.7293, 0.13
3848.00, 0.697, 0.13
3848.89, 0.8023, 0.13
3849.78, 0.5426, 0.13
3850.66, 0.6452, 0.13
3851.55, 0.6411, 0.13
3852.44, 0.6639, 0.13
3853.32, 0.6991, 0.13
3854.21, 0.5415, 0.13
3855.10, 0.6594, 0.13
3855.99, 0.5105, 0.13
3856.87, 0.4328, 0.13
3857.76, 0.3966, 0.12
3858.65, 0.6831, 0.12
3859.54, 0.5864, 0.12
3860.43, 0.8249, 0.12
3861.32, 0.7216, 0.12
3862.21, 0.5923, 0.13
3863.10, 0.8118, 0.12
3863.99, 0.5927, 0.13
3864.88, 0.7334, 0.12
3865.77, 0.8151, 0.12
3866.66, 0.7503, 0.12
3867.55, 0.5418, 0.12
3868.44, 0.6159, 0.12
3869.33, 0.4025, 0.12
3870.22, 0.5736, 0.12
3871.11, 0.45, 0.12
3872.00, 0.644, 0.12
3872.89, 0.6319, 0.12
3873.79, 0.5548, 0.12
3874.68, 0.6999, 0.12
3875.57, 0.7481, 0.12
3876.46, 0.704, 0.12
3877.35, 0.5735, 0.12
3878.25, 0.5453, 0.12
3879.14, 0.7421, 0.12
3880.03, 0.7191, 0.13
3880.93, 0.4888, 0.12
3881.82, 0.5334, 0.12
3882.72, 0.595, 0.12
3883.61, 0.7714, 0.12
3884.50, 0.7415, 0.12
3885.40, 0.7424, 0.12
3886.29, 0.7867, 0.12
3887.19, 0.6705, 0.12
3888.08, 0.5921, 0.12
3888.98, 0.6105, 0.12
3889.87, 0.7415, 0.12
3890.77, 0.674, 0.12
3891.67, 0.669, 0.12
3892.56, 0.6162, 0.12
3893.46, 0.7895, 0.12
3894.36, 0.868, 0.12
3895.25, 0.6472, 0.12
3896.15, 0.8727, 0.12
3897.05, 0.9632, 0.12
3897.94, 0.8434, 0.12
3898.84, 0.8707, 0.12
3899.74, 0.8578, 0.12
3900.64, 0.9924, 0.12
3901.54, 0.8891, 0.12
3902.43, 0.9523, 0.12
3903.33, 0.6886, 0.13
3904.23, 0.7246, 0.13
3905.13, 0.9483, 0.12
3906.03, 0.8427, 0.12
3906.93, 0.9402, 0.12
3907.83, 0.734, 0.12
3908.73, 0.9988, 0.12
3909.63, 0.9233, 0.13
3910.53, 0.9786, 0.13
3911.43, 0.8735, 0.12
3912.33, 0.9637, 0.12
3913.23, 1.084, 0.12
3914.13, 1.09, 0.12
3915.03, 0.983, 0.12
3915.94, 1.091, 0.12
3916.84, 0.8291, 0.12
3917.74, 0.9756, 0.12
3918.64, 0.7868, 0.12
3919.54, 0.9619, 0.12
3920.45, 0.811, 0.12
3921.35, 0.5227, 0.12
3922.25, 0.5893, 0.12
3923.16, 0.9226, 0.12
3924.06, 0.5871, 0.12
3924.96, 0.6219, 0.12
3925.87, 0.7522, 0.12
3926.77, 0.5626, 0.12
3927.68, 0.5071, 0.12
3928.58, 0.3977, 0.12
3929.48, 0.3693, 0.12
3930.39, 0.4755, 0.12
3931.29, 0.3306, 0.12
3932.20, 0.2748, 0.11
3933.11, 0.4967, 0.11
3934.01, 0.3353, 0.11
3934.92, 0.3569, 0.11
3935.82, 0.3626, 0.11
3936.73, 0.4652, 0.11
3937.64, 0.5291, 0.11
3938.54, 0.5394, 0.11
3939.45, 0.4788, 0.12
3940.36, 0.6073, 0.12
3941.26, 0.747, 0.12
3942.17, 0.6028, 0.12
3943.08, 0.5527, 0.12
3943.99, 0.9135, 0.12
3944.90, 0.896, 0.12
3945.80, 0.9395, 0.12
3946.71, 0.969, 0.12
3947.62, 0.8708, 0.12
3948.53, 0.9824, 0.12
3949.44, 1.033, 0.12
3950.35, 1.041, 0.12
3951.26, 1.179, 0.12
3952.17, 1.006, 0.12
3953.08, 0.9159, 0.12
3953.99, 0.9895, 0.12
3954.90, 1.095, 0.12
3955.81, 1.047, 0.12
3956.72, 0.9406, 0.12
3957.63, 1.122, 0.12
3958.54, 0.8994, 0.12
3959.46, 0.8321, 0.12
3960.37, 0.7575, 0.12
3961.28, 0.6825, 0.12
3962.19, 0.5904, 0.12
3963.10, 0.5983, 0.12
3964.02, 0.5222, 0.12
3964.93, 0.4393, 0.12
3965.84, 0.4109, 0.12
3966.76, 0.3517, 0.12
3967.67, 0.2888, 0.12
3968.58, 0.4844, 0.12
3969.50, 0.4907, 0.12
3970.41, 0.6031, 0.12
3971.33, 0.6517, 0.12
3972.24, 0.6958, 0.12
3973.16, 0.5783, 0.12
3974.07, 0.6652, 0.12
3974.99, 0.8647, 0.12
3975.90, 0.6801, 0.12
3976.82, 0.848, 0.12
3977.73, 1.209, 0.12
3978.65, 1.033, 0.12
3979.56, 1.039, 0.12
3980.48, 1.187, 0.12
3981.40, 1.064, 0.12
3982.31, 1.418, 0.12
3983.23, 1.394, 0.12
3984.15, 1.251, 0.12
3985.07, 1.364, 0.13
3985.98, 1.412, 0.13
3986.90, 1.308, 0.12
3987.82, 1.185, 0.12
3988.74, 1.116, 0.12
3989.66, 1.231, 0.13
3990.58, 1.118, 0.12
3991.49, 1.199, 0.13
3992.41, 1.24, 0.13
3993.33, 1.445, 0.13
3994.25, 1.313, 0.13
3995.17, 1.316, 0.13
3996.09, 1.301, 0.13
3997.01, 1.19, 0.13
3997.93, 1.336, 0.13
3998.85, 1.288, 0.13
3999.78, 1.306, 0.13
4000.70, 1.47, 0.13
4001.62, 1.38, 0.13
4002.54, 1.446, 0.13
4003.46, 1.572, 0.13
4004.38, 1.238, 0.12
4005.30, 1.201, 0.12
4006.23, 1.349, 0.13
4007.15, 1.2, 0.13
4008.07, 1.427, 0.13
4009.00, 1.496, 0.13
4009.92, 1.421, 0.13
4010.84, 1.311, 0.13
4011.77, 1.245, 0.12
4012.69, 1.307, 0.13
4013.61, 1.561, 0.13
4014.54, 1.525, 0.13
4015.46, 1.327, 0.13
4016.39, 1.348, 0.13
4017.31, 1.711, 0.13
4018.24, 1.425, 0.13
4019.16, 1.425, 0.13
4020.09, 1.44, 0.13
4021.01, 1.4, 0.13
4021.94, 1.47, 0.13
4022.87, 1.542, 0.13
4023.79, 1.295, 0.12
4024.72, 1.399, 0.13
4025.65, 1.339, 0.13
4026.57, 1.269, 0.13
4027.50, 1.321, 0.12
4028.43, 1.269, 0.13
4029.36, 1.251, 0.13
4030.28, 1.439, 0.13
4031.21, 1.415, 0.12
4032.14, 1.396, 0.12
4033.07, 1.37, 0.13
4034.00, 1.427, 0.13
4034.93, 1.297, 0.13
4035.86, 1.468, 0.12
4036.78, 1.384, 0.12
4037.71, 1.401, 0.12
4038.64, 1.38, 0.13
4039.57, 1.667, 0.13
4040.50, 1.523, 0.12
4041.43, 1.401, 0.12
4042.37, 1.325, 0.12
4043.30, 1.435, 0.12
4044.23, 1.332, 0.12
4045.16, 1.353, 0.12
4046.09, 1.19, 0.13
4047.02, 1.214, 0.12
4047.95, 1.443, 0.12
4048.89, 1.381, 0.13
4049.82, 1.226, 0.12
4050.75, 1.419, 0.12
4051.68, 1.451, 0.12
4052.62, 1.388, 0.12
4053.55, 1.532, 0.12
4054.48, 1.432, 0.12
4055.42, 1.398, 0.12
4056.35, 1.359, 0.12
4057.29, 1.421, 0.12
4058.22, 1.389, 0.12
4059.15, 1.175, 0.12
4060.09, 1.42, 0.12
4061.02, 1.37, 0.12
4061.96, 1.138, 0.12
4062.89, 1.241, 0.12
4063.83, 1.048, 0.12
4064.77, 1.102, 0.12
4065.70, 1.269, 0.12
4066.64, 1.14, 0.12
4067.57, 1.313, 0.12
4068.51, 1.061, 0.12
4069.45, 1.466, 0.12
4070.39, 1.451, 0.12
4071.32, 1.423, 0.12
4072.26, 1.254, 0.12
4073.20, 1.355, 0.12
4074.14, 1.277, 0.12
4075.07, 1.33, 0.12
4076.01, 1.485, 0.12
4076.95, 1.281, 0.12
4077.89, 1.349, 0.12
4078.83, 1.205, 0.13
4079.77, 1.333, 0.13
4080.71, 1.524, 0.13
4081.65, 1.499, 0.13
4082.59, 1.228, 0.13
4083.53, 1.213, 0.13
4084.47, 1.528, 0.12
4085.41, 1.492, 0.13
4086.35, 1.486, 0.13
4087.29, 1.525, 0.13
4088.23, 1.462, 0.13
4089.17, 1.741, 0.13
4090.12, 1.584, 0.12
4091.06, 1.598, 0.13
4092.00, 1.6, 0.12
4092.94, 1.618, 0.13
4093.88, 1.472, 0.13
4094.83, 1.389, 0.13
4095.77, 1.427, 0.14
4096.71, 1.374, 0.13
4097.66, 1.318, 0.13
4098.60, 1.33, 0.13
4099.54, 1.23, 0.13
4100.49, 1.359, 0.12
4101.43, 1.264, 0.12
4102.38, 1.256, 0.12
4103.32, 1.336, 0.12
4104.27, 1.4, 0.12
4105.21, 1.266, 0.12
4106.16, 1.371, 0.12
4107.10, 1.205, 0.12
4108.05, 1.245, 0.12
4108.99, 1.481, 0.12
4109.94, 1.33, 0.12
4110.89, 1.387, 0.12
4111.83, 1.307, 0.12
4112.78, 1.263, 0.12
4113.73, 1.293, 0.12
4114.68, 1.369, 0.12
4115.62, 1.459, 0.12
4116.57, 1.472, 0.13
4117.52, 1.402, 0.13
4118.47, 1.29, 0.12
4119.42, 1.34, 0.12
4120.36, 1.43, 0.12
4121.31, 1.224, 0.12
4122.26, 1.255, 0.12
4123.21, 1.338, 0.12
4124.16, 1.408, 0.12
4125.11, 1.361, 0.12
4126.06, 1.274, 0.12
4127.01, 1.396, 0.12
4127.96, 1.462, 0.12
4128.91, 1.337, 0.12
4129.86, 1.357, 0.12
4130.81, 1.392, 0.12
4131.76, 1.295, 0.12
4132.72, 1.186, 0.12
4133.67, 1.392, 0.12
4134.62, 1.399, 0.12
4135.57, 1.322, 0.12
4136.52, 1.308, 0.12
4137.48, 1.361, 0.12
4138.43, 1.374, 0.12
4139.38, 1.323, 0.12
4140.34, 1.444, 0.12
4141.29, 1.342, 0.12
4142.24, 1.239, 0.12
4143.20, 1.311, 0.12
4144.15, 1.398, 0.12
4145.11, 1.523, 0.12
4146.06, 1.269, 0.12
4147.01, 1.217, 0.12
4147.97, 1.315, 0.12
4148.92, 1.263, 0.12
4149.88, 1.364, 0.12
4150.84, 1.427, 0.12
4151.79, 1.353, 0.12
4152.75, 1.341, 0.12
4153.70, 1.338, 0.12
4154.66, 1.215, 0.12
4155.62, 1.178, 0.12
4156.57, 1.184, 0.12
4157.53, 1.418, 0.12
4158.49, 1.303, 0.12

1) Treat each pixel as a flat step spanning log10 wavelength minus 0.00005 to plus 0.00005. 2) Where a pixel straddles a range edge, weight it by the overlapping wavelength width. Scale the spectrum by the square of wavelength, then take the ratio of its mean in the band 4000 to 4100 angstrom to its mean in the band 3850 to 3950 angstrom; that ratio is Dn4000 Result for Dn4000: 2.1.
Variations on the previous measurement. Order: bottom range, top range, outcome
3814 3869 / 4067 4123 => 2.58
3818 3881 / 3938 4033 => 1.94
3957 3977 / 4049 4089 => 2.22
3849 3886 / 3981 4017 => 2.24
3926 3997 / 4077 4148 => 1.77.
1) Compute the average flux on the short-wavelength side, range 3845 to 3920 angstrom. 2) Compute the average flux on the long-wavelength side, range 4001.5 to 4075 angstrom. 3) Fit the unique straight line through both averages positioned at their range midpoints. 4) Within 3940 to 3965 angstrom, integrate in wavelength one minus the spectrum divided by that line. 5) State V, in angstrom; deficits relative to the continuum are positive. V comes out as 3.9 angstrom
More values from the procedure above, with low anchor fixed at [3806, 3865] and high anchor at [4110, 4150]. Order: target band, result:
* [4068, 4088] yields -2.5 angstrom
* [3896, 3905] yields -0.9 angstrom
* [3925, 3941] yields 7.3 angstrom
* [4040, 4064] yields -4.1 angstrom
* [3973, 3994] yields -3.0 angstrom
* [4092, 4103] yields -1.0 angstrom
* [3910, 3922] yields -1.3 angstrom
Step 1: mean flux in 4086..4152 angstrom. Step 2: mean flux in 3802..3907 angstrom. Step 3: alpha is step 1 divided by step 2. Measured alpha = 2.0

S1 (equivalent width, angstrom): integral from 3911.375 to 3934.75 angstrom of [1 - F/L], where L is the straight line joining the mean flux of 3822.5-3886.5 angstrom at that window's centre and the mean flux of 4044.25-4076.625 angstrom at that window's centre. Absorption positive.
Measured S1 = 4.04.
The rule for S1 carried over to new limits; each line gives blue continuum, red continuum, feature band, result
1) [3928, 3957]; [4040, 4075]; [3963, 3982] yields 3.71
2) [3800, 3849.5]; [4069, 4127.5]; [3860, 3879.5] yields 3.09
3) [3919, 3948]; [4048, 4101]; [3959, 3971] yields 3.56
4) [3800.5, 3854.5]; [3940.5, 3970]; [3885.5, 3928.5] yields -4.46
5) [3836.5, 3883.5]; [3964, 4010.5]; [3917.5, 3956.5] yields 8.61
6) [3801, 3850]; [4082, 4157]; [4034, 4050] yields -2.84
